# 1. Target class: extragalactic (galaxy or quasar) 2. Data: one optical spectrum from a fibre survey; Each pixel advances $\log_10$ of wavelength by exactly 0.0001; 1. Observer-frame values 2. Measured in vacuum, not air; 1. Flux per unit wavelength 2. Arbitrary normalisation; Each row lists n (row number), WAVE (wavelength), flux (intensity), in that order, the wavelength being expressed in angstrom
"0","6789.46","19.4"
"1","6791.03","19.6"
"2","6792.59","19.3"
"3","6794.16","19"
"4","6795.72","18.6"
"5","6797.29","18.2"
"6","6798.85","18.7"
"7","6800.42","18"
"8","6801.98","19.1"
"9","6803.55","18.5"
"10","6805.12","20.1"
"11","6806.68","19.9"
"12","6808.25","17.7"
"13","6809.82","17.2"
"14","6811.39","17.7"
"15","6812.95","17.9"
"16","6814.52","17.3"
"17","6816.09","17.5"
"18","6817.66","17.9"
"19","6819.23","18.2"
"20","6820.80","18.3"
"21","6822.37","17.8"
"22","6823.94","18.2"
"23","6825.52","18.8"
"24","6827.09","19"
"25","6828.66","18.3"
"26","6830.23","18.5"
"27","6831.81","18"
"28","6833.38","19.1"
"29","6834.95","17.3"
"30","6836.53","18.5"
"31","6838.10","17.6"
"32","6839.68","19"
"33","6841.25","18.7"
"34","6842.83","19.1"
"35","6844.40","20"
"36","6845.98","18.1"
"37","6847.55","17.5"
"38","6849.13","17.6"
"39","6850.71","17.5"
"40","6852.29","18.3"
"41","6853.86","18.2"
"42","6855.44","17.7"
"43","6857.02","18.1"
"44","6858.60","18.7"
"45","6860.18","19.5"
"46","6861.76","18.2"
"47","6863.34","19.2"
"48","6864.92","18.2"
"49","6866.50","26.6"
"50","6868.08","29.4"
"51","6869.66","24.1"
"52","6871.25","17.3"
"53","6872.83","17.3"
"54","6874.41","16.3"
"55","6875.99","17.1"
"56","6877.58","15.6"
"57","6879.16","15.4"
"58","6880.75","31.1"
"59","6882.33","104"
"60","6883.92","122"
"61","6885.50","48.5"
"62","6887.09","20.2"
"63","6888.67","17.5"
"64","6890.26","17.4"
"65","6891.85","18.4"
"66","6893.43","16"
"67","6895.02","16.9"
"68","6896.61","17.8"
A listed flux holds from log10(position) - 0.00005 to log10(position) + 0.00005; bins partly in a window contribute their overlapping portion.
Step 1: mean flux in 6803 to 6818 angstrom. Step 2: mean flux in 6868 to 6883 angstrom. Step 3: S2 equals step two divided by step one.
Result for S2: 1.55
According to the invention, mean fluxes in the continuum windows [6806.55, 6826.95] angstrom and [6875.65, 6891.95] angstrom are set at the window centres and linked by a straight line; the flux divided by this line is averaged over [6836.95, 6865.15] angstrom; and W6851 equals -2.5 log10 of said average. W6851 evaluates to 0.499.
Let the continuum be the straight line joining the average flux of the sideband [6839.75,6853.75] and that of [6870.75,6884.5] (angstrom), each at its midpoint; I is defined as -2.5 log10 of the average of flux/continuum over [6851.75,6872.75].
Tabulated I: 0.370 mag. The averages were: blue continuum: 18.4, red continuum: 38.8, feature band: 20.2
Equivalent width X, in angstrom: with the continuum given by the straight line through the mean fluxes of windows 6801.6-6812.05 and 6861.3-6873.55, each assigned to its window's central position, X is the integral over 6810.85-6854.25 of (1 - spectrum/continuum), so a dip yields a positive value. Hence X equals 3.40 angstrom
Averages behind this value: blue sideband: 18.6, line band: 18.2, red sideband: 21.4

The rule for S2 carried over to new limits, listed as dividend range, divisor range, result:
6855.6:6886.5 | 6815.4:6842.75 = 1.70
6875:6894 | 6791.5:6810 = 1.97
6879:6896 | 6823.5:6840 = 2.15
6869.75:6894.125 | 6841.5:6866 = 1.77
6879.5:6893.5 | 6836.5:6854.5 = 2.42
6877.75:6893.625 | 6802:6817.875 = 2.25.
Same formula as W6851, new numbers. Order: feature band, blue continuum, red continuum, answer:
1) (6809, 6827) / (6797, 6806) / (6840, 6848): 0.05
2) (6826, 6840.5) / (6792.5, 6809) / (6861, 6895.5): 0.26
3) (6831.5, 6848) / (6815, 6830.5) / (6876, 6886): 0.46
